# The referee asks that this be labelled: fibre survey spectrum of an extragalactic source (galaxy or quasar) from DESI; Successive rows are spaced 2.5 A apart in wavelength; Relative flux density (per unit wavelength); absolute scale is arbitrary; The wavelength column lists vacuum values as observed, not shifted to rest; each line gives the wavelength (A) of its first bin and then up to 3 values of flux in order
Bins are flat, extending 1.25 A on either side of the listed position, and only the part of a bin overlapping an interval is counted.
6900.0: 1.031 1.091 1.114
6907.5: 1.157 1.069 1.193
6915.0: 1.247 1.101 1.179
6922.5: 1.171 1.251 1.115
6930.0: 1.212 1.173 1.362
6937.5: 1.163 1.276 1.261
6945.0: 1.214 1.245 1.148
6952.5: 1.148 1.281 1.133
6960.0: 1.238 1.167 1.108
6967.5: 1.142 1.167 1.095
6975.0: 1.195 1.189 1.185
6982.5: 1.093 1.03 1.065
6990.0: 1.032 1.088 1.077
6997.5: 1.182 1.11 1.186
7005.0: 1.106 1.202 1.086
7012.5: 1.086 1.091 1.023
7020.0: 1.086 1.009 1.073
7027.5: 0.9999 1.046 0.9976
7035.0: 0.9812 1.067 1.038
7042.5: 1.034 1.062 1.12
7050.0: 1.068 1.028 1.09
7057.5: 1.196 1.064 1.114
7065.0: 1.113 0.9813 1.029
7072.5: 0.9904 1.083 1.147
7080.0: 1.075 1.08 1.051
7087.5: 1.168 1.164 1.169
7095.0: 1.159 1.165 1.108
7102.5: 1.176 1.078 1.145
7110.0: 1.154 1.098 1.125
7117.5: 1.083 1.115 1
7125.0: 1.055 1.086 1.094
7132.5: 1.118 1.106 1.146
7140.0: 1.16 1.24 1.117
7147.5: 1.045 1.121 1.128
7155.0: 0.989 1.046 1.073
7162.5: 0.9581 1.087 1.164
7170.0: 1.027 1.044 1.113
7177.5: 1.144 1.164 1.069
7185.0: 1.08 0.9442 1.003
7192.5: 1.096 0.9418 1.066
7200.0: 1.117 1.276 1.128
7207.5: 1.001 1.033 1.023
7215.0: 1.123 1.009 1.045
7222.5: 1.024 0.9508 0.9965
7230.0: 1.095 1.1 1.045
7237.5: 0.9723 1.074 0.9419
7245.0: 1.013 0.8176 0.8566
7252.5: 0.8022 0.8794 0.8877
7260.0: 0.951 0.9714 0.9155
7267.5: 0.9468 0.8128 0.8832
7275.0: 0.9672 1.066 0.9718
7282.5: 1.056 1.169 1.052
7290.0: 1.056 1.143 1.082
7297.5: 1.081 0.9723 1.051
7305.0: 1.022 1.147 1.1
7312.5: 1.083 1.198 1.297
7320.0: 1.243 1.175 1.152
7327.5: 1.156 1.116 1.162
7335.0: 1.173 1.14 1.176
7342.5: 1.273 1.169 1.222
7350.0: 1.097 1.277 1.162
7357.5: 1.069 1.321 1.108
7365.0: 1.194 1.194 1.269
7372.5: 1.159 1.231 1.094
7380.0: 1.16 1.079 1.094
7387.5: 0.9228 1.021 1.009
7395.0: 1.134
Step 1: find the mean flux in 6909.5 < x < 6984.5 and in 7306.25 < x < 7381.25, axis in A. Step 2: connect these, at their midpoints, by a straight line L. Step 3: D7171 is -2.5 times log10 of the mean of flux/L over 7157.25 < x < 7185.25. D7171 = 0.09 mag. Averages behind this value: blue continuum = 1.18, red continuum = 1.18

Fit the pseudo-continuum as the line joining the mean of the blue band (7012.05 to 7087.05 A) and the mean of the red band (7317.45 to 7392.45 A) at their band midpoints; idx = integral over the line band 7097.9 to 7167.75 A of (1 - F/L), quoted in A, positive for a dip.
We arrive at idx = -0.8 A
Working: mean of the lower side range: 1.06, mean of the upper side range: 1.16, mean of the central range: 1.1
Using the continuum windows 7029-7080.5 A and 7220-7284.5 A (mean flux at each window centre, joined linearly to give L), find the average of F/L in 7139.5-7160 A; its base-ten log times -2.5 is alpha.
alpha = -0.09 mag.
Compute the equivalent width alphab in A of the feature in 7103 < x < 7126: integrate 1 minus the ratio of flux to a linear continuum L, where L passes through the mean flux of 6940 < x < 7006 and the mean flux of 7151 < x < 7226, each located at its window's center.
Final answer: -0.1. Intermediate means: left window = 1.15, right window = 1.06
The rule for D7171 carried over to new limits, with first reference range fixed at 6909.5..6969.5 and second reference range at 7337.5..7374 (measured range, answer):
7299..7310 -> 0.13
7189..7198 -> 0.16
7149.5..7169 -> 0.12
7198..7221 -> 0.10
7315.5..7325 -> -0.03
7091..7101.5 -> 0.04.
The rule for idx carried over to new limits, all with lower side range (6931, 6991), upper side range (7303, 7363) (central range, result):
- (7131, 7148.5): 0.5 A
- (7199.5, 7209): 0.3 A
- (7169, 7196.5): 2.6 A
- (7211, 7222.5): 1.2 A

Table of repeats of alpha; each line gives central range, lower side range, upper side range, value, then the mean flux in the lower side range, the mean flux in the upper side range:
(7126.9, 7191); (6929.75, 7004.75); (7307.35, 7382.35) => 0.08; 1.16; 1.18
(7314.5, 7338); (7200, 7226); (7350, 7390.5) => -0.05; 1.07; 1.15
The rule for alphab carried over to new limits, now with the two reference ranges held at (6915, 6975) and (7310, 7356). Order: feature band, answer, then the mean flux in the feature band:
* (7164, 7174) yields 0.87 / 1.08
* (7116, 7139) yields 1.84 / 1.09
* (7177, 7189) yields 1.11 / 1.07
